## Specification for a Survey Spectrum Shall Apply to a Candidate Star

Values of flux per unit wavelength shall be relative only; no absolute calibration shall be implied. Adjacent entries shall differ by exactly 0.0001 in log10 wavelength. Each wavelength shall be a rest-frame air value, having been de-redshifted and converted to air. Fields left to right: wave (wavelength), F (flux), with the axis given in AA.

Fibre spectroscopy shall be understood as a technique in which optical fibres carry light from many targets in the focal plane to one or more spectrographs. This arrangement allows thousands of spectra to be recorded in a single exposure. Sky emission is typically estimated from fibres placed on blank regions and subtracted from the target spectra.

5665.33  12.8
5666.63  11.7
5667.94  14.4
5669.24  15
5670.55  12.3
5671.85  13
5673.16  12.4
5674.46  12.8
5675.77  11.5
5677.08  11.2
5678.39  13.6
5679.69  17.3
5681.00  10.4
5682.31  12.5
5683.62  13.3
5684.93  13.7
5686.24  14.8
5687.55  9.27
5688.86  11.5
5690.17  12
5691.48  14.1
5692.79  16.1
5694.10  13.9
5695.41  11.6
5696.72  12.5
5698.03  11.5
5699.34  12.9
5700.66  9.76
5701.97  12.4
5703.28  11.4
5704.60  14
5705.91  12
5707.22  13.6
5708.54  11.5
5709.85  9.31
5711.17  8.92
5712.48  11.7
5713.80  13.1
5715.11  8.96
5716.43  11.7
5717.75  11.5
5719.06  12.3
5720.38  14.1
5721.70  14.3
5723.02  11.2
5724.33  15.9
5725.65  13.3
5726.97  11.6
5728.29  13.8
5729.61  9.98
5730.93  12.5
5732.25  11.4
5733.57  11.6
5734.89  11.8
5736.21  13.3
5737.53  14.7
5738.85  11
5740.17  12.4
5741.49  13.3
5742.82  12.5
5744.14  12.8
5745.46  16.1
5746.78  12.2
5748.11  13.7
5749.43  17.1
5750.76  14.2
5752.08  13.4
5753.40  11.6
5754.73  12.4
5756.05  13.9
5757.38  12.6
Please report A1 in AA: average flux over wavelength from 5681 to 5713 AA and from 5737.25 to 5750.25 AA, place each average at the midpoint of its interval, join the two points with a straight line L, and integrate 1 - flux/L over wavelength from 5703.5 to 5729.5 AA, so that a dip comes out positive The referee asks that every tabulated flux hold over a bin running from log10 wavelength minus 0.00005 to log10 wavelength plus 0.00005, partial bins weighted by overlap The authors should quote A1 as 1.2 AA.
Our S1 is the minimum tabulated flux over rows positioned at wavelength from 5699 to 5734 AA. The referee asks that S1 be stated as 8.92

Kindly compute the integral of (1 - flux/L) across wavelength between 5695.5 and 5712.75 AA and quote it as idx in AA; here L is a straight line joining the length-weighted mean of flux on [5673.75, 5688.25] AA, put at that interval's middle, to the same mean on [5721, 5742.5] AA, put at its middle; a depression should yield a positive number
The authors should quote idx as 1.4 AA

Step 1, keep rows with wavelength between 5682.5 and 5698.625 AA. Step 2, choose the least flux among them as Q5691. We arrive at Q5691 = 9.27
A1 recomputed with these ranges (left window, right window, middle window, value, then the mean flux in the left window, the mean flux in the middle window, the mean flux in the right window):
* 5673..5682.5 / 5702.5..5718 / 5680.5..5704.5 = -0.61 AA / 12.7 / 12.5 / 11.5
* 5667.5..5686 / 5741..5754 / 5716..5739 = 1.60 AA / 13.1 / 12.6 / 13.7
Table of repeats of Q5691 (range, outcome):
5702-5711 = 9.31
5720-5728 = 11.2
